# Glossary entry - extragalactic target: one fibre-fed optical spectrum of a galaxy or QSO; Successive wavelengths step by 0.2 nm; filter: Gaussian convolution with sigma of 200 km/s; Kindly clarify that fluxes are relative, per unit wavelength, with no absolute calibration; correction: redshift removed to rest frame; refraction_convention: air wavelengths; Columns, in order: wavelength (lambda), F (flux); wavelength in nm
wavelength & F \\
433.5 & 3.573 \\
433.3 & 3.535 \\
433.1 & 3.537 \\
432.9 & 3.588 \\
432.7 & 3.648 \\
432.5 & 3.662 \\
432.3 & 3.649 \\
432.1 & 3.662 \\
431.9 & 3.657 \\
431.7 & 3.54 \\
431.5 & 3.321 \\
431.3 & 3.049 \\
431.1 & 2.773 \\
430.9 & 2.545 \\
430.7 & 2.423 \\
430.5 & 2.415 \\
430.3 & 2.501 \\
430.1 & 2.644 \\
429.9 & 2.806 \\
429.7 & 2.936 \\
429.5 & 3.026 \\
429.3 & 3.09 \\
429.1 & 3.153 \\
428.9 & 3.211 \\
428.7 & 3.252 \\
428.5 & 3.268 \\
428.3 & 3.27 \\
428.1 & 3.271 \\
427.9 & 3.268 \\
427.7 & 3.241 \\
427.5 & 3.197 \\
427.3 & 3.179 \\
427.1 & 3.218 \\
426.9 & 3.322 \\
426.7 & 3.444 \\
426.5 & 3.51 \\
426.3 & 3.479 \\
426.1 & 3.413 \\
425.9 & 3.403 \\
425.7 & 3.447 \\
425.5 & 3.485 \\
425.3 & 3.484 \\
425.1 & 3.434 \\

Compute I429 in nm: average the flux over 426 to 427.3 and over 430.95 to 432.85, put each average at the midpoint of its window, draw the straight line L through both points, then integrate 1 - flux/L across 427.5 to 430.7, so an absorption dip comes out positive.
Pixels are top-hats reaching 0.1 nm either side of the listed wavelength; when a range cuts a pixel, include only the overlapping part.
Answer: 0.37 nm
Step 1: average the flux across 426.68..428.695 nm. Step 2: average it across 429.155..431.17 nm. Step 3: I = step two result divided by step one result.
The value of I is 0.84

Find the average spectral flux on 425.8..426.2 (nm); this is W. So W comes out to 3.41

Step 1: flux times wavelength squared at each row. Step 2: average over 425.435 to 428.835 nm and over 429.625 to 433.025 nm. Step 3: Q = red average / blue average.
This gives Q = 1.0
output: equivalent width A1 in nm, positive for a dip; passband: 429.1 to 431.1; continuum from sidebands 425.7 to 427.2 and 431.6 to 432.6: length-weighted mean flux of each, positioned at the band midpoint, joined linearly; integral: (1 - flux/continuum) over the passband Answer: 0.46 nm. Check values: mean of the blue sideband 3.4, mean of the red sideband 3.63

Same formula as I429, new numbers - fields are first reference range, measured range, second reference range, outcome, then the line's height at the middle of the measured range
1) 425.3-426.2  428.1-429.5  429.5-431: -0.146 nm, 2.9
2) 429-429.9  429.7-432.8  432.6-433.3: 0.227 nm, 3.31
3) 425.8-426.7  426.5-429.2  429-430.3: -0.059 nm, 3.2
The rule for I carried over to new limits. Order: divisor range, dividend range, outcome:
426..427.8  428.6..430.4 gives 0.89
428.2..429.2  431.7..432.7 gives 1.13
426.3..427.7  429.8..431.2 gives 0.78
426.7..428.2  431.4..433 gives 1.10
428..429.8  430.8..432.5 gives 1.04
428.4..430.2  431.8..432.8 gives 1.20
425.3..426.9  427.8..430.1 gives 0.90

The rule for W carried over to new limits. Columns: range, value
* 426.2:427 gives 3.44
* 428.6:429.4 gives 3.18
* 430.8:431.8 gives 3.05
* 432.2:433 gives 3.64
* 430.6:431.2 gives 2.58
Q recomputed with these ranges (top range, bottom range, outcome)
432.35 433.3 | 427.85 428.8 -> 1.13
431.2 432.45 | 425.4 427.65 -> 1.06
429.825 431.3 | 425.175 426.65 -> 0.77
